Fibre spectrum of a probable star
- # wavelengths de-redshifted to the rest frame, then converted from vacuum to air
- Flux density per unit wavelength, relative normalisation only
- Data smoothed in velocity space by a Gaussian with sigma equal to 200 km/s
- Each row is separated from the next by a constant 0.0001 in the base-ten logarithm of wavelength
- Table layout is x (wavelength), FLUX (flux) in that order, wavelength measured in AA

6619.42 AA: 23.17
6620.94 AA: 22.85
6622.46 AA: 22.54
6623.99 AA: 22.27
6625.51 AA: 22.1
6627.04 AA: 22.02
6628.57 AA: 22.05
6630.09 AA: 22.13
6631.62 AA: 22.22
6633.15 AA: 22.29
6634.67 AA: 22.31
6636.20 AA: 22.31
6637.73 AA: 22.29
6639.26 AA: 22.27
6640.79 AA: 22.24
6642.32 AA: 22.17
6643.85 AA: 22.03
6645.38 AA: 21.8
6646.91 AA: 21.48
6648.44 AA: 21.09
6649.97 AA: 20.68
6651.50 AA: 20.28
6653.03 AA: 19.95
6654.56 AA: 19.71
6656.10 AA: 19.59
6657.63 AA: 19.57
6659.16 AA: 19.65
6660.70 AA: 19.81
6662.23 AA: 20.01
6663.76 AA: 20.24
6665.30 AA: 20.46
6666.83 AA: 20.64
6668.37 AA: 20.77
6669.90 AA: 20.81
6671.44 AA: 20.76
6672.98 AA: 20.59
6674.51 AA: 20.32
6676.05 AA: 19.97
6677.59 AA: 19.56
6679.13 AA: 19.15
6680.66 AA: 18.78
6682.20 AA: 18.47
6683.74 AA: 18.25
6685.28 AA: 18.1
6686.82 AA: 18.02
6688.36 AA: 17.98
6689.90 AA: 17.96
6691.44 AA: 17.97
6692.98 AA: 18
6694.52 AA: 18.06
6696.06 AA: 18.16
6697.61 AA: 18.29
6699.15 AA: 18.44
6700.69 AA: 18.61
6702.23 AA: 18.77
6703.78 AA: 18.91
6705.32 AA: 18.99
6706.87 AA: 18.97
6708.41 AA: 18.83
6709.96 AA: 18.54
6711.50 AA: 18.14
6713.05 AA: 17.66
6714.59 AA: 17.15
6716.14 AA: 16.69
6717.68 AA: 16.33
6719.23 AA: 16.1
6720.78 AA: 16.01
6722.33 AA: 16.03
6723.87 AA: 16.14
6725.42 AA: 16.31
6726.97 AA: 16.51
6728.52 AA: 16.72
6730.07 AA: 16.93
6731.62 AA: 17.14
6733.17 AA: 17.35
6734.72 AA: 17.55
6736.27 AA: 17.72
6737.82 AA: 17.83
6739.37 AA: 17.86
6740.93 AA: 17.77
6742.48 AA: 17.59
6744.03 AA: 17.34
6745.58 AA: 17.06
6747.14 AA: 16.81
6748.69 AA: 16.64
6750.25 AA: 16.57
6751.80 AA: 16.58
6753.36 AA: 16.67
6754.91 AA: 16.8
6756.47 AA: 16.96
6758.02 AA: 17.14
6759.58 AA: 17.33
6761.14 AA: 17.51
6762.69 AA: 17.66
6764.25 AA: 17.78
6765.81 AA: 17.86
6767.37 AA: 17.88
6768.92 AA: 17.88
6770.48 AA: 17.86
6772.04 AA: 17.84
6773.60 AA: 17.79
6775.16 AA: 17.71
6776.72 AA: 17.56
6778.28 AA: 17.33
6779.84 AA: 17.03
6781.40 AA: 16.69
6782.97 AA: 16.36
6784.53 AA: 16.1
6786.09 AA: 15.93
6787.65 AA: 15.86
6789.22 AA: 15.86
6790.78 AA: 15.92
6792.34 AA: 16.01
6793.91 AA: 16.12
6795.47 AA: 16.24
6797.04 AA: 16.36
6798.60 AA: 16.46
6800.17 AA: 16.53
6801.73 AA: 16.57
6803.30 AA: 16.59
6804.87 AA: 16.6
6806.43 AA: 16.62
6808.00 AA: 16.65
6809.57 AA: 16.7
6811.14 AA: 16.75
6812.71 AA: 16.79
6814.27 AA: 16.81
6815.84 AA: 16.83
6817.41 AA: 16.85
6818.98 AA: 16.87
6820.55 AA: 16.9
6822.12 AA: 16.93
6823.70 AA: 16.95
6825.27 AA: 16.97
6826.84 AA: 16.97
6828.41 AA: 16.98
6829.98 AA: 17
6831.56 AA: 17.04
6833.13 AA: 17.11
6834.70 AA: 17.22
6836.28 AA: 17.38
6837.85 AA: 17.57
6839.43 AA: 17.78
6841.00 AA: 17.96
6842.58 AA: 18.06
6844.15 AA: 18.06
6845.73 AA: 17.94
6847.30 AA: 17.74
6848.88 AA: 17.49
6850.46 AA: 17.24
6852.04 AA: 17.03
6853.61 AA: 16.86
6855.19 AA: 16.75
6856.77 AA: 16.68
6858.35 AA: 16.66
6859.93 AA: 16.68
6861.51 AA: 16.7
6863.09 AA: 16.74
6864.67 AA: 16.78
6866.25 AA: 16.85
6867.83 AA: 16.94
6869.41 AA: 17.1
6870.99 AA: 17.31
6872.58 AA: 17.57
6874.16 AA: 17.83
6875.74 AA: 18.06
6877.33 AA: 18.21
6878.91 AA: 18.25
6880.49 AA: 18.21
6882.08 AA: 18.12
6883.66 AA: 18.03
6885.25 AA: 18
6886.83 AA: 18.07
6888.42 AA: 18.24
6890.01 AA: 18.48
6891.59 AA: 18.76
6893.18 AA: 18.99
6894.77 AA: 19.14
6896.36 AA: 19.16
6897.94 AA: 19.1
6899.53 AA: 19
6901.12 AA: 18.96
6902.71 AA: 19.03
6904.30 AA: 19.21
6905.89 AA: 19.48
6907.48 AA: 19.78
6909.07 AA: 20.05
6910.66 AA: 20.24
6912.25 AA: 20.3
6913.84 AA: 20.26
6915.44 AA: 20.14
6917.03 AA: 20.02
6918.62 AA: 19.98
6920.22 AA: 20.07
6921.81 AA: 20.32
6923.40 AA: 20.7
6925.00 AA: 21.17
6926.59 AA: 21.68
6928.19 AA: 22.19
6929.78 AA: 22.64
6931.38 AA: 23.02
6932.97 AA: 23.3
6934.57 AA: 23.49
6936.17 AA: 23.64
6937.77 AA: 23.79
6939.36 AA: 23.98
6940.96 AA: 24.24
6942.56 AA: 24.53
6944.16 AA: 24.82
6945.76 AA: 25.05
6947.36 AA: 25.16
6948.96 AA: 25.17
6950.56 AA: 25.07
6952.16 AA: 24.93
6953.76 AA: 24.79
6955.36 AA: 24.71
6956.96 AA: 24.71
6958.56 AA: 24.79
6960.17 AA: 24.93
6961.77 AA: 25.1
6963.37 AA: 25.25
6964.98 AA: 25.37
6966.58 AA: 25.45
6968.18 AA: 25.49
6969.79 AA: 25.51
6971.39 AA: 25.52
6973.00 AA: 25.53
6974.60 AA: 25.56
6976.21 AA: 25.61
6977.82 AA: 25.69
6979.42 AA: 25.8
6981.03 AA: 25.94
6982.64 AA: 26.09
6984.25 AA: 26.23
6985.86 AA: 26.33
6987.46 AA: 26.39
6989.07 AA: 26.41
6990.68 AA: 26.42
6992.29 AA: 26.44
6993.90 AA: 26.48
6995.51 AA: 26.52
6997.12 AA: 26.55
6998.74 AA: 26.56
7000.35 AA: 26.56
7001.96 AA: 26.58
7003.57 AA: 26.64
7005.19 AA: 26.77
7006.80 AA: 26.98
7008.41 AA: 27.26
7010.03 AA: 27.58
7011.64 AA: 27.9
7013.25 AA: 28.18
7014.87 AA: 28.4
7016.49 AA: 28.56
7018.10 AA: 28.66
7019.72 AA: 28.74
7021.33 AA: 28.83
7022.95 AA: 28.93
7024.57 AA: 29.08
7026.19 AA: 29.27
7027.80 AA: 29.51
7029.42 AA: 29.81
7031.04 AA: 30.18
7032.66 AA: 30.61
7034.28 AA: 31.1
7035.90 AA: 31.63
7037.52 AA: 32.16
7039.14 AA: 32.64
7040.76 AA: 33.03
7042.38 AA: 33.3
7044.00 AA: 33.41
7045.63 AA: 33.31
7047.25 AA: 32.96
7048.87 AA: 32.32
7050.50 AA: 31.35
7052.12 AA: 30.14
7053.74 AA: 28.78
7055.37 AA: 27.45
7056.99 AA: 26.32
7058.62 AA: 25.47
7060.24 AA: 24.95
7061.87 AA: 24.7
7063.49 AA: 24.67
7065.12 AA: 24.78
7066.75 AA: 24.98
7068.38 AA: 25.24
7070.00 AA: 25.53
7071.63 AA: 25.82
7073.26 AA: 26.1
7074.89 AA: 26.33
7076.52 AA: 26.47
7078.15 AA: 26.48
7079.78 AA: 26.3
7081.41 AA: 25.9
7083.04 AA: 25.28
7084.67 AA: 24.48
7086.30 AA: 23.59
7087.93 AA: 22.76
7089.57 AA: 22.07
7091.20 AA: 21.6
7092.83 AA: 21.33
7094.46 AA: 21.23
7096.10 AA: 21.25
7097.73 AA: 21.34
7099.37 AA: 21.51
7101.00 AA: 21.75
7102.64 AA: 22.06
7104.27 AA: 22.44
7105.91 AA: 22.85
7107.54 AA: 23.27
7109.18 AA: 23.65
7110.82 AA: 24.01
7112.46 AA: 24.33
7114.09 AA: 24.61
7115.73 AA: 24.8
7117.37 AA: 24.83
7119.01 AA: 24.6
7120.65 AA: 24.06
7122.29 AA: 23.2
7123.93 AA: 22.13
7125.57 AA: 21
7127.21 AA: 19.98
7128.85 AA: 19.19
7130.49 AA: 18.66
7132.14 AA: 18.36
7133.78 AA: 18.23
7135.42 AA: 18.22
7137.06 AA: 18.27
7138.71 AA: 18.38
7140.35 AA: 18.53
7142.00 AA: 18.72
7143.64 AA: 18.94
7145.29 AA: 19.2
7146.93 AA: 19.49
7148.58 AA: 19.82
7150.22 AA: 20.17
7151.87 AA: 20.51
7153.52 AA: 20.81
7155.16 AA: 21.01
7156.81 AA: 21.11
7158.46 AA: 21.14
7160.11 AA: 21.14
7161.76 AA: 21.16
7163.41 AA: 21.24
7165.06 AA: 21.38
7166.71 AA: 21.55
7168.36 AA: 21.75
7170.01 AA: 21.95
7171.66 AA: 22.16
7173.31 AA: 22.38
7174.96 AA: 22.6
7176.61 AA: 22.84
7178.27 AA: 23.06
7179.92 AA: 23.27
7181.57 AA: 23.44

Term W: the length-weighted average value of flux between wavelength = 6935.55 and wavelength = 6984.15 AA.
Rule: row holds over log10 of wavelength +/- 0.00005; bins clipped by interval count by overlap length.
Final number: 25.1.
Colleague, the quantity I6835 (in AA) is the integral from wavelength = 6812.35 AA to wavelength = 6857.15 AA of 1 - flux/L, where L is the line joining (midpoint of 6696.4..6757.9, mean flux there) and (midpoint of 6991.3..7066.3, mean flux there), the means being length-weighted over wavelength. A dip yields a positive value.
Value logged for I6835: 8.79 AA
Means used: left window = 17.4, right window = 28.7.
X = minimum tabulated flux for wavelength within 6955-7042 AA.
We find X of 24.71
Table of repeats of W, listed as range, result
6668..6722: 18.5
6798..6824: 16.7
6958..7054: 28.1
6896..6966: 22.4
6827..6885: 17.4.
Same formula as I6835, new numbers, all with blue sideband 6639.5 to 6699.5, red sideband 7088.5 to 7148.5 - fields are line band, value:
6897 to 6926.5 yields 1.0 AA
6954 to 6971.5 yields -3.7 AA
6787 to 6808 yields 4.1 AA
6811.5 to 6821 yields 1.6 AA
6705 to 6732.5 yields 3.8 AA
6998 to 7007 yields -2.5 AA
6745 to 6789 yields 6.6 AA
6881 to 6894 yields 1.4 AA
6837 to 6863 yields 3.9 AA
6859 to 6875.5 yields 2.7 AA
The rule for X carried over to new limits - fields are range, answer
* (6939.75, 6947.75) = 24.24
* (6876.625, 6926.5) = 18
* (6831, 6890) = 16.66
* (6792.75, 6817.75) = 16.12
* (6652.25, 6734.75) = 16.01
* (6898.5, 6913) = 18.96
